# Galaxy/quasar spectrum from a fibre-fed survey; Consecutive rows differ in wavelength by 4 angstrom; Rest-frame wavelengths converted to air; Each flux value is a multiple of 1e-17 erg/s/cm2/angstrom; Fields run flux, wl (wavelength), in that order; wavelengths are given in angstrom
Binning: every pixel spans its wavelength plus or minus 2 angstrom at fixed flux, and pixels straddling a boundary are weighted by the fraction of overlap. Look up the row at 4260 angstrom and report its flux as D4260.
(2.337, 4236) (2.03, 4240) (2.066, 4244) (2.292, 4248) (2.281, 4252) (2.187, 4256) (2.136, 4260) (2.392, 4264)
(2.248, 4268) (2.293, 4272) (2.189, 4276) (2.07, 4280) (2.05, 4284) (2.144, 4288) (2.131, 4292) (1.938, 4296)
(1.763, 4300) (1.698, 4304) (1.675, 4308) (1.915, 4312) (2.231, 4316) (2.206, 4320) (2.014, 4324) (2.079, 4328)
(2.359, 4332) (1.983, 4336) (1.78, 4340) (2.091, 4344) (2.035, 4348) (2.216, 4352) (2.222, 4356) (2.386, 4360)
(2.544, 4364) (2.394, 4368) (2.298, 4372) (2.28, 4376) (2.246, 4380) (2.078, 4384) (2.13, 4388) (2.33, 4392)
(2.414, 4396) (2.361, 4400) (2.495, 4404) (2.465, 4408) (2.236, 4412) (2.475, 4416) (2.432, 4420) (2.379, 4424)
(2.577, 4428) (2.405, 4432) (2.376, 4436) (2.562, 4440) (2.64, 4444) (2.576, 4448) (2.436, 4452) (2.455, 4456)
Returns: 2.136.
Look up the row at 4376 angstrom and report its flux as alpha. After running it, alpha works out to 2.28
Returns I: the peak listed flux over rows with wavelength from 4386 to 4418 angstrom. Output 2.495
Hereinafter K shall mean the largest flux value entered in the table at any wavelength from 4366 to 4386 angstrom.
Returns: 2.394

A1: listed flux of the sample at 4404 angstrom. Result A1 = 2.495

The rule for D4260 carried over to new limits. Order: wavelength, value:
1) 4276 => 2.189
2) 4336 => 1.983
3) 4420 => 2.432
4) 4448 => 2.576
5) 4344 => 2.091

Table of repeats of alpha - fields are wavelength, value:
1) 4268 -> 2.248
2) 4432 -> 2.405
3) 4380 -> 2.246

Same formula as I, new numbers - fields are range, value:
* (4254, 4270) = 2.392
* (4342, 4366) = 2.544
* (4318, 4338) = 2.359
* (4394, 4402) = 2.414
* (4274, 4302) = 2.189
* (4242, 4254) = 2.292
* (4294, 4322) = 2.231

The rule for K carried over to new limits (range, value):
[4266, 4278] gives 2.293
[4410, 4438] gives 2.577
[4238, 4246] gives 2.066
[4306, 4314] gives 1.915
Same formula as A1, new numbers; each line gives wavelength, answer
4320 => 2.206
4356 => 2.222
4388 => 2.13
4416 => 2.475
